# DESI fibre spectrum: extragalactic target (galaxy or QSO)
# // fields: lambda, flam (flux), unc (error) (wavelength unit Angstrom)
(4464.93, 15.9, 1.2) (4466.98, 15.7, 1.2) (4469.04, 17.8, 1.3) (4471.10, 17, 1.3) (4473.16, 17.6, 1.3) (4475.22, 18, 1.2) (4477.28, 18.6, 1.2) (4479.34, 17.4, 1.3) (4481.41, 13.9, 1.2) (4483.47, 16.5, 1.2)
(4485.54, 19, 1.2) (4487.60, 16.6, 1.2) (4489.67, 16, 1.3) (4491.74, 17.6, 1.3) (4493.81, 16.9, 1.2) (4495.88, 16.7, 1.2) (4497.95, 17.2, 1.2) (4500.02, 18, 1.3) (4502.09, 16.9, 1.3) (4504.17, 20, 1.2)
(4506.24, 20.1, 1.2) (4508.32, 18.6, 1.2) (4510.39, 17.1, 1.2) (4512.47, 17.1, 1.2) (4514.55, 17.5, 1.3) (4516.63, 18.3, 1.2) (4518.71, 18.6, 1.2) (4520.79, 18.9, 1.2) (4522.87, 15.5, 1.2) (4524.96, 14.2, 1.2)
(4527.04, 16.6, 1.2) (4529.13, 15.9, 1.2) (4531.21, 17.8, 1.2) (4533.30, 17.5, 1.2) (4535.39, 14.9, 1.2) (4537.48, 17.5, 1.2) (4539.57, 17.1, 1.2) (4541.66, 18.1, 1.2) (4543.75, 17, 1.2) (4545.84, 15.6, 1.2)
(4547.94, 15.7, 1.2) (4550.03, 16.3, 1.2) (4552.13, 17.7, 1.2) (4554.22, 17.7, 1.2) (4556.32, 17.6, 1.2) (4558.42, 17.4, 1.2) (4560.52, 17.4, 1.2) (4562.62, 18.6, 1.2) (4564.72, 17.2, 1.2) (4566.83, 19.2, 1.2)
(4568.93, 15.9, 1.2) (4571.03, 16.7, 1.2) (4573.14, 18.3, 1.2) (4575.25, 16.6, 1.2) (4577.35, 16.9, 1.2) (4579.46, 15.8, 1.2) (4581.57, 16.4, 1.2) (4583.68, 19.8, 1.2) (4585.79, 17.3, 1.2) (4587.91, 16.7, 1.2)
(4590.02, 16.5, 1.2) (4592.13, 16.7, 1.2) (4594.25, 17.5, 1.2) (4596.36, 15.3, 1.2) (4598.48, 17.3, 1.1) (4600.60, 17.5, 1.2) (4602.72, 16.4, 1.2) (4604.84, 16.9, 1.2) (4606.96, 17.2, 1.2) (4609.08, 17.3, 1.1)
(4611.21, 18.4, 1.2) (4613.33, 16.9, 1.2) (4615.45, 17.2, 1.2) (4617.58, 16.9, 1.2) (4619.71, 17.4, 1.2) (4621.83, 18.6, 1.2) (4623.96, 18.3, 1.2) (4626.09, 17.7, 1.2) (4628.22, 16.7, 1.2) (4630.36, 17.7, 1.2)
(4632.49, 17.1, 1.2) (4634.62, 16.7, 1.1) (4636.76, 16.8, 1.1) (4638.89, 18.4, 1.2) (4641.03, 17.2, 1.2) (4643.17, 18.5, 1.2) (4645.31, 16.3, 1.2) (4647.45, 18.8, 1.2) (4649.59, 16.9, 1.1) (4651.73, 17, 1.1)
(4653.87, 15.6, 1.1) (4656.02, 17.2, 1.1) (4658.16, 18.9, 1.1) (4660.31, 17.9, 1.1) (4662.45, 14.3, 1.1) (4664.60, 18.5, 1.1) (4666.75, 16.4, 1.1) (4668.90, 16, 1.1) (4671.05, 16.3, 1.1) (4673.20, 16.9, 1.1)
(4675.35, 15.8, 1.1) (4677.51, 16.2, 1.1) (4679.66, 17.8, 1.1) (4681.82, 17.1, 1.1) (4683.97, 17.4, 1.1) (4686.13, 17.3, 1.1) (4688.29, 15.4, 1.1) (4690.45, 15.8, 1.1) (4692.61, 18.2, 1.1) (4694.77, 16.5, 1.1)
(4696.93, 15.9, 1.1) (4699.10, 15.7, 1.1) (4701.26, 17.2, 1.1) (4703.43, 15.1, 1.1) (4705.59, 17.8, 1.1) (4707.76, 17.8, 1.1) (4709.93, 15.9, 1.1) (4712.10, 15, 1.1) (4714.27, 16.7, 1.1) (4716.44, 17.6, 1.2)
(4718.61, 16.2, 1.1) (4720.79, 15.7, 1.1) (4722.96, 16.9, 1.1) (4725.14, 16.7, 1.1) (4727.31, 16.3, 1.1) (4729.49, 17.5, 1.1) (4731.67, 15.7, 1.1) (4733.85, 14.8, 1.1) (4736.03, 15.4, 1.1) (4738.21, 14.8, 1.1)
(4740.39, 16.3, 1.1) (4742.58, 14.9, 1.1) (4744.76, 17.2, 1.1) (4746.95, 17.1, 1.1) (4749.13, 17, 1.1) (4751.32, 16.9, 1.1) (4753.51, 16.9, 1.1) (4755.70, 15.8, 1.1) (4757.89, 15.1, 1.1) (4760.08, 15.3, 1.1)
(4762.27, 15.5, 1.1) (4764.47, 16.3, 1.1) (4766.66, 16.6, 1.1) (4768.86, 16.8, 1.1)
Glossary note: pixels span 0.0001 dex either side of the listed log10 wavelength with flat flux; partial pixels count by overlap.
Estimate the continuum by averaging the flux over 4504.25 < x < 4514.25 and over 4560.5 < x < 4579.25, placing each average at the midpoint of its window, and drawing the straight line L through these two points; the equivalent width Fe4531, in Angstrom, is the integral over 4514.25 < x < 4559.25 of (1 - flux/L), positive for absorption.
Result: 2.3 Angstrom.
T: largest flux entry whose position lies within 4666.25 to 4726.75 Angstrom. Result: 18.2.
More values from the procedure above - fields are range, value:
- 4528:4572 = 19.2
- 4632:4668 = 18.9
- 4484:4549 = 20.1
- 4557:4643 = 19.8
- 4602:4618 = 18.4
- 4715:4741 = 17.6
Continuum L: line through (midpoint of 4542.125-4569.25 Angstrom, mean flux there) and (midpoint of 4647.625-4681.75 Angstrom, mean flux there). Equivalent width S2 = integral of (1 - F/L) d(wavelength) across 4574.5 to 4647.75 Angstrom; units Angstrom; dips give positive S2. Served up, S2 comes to -0.9 Angstrom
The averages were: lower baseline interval 17.2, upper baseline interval 16.8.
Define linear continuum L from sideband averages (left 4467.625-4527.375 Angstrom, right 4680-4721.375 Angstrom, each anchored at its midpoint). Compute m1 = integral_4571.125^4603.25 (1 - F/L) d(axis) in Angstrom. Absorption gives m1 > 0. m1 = 0.05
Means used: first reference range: 17.4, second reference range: 16.6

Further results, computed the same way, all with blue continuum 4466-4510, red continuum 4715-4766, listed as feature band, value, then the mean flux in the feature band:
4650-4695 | -0.8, 16.8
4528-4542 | 0.2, 16.9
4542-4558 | 0.2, 16.9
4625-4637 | -0.3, 17.1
